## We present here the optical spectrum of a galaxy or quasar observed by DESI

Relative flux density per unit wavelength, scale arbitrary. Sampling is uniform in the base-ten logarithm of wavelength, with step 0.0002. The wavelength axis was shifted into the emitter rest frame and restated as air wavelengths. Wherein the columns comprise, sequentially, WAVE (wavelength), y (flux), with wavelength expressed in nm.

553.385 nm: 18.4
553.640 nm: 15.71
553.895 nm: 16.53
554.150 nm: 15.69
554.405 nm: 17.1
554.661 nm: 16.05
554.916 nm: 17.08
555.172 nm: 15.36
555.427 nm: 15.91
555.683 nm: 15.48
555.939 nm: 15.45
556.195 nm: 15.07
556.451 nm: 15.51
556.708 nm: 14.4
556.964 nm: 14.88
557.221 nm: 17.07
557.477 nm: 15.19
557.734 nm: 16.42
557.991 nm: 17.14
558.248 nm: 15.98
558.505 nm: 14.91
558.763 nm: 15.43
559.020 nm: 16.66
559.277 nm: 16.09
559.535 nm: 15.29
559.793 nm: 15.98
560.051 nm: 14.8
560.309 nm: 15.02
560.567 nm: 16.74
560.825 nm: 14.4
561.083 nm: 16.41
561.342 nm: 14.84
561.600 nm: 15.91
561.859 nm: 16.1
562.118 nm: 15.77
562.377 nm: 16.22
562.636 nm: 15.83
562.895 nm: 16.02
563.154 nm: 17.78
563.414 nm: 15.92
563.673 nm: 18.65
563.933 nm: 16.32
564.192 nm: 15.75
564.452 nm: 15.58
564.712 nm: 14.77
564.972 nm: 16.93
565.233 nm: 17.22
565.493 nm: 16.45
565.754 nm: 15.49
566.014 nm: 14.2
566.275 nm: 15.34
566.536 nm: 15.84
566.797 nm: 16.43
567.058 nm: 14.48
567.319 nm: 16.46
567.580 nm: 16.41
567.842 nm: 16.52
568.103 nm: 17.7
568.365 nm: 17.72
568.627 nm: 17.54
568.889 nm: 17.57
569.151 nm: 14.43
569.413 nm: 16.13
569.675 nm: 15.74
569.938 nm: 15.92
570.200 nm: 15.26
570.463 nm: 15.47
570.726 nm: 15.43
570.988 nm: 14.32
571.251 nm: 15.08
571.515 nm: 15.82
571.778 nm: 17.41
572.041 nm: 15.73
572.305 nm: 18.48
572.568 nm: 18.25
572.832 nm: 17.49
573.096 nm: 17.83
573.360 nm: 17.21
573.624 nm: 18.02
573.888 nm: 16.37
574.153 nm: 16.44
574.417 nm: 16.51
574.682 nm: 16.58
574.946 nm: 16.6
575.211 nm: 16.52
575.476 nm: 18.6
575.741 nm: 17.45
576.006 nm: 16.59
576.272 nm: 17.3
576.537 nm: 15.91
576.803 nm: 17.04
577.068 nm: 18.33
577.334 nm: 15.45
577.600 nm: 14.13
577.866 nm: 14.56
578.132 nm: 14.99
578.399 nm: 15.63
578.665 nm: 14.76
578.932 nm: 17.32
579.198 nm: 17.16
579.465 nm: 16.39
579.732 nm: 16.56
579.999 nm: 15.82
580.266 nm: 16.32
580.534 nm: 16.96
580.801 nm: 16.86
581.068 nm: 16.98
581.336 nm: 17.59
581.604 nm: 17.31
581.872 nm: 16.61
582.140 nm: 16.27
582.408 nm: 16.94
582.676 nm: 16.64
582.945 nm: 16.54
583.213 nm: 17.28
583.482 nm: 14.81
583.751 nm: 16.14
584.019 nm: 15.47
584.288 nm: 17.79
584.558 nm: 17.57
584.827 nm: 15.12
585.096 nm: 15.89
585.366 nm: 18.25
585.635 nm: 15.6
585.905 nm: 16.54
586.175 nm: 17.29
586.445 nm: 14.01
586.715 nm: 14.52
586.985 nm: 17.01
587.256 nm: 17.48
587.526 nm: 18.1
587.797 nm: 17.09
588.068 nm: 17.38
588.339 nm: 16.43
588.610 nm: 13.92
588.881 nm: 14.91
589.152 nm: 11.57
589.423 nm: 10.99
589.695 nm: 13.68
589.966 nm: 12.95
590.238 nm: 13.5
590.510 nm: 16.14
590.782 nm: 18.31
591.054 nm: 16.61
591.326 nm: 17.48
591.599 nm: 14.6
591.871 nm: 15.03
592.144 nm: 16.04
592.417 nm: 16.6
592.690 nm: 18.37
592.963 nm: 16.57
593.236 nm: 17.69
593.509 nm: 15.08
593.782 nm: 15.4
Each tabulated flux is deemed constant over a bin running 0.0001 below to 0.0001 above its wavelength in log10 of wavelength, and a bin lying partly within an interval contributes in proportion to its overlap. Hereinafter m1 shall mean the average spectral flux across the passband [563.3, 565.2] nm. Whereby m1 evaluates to 16.3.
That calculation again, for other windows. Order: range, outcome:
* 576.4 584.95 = 16.4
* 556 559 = 15.7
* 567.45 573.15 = 16.4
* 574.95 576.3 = 17.2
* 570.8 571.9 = 15.6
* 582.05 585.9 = 16.5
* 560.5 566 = 16.1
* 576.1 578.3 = 16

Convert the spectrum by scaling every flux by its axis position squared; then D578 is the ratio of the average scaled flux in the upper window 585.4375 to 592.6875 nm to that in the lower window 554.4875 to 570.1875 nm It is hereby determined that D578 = 1.1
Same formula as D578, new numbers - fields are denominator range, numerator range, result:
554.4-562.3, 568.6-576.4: 1.11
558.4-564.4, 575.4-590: 1.09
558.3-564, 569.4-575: 1.07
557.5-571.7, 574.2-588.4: 1.10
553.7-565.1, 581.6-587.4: 1.12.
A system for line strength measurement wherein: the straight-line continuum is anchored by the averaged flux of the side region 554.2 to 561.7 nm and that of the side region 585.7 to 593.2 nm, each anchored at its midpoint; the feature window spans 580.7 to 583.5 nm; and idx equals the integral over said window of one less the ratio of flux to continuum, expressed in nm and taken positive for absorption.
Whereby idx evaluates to -0.19 nm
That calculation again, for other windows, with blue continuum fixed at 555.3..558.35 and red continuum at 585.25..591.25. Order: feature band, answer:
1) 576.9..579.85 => -0.063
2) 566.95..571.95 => -0.137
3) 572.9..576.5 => -0.329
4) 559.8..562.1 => 0.018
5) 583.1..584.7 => -0.093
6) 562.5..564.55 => -0.107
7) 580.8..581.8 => -0.102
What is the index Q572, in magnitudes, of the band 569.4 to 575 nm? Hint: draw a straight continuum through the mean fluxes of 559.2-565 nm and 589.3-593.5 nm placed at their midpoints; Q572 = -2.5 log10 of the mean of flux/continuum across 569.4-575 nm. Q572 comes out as -0.04 mag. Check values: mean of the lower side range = 15.9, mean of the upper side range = 15.6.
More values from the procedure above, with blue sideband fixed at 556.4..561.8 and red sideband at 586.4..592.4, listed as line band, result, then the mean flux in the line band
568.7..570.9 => -0.013 mag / 15.8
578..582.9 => -0.070 mag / 16.5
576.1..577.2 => -0.107 mag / 17.1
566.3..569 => -0.068 mag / 16.6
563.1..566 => -0.047 mag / 16.3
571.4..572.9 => -0.109 mag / 17.2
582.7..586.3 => -0.071 mag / 16.5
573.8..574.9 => -0.065 mag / 16.5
